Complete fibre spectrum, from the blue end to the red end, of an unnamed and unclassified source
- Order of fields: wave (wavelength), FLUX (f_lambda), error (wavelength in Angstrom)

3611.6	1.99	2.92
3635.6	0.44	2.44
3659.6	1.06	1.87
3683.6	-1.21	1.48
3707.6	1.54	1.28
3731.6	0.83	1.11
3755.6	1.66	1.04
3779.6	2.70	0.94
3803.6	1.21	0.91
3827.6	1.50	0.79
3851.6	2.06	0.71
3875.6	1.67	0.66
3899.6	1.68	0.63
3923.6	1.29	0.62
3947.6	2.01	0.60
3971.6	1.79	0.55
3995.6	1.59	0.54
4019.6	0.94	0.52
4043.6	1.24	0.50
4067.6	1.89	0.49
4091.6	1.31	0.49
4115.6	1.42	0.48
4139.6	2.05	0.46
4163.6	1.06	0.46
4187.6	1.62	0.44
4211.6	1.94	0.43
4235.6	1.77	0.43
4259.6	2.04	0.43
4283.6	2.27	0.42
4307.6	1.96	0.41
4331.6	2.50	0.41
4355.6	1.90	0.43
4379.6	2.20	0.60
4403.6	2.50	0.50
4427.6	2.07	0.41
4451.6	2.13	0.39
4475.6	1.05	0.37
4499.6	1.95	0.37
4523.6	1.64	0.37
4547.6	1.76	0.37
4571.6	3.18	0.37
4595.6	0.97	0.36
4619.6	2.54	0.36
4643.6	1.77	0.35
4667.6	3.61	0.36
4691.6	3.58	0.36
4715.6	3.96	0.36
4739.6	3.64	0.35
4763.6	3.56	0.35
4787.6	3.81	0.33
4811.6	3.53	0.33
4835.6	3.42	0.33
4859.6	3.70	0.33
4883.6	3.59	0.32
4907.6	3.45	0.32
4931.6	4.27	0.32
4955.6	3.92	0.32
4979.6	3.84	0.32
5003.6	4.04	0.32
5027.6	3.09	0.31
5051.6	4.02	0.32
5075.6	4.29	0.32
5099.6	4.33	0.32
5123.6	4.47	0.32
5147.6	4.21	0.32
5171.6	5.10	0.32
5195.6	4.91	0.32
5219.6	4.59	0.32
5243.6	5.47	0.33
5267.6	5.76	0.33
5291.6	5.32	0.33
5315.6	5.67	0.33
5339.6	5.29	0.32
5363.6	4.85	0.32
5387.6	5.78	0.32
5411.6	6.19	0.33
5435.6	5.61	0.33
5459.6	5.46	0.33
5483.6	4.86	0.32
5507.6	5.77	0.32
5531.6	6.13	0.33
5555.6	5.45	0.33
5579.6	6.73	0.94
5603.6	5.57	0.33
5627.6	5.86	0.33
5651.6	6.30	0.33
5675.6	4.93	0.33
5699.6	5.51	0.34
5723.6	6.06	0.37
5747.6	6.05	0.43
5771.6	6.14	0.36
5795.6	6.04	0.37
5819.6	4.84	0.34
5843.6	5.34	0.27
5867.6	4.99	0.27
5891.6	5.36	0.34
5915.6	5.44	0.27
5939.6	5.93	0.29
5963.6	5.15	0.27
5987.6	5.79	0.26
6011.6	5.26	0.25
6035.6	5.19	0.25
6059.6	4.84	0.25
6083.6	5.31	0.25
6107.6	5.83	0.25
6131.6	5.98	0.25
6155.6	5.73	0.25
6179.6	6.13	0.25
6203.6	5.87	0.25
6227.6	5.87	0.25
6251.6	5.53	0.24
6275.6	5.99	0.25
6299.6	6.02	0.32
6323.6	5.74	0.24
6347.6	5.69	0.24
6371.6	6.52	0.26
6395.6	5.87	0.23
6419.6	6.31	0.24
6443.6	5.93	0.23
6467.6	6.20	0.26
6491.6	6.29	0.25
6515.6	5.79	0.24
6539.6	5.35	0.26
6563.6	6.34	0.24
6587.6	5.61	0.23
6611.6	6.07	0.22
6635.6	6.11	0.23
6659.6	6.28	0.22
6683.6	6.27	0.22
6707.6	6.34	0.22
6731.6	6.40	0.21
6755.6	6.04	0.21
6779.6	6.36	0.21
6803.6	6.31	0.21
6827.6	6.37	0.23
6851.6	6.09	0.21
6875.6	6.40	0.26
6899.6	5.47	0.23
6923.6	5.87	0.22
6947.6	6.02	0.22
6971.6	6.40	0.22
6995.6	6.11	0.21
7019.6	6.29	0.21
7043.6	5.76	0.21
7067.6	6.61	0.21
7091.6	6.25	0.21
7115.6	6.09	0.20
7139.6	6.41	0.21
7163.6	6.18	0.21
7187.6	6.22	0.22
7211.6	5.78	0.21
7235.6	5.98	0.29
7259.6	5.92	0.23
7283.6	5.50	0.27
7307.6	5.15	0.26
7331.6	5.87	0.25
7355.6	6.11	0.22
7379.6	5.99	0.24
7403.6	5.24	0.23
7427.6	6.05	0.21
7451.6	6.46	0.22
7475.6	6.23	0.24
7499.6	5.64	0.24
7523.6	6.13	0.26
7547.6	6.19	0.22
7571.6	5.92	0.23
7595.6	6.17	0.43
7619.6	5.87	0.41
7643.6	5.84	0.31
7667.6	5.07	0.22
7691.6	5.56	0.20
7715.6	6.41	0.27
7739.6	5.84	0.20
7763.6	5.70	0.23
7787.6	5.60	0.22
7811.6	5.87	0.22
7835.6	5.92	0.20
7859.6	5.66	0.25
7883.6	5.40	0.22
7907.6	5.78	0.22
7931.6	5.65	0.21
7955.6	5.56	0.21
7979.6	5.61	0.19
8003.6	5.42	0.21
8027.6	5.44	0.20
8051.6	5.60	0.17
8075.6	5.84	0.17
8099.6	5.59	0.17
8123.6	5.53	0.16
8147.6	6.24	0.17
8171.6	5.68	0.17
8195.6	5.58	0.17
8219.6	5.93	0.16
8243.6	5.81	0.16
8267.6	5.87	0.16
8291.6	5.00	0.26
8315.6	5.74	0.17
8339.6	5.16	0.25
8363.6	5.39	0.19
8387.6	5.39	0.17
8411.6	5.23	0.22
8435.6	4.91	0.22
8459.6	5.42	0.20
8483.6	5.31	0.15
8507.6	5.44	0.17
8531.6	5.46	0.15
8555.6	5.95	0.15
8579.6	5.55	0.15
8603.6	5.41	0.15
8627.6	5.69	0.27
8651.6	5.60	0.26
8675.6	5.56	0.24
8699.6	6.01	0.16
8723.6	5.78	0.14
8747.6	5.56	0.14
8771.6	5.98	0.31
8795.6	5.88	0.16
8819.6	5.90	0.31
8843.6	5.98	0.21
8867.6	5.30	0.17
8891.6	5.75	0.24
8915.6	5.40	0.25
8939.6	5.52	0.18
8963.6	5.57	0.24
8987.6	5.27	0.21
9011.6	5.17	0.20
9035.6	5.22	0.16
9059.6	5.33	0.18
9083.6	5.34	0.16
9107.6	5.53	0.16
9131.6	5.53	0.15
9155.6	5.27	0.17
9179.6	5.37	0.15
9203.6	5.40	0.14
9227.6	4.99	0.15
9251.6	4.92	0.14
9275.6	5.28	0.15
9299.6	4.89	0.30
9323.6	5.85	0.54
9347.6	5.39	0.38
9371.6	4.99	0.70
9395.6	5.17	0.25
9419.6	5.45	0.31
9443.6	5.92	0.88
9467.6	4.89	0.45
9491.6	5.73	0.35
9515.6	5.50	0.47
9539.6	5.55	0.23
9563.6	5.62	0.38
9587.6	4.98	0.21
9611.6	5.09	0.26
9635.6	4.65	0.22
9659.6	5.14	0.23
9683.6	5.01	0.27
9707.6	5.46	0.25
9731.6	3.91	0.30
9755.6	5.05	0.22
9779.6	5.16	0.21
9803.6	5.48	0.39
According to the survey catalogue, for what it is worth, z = 0.17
